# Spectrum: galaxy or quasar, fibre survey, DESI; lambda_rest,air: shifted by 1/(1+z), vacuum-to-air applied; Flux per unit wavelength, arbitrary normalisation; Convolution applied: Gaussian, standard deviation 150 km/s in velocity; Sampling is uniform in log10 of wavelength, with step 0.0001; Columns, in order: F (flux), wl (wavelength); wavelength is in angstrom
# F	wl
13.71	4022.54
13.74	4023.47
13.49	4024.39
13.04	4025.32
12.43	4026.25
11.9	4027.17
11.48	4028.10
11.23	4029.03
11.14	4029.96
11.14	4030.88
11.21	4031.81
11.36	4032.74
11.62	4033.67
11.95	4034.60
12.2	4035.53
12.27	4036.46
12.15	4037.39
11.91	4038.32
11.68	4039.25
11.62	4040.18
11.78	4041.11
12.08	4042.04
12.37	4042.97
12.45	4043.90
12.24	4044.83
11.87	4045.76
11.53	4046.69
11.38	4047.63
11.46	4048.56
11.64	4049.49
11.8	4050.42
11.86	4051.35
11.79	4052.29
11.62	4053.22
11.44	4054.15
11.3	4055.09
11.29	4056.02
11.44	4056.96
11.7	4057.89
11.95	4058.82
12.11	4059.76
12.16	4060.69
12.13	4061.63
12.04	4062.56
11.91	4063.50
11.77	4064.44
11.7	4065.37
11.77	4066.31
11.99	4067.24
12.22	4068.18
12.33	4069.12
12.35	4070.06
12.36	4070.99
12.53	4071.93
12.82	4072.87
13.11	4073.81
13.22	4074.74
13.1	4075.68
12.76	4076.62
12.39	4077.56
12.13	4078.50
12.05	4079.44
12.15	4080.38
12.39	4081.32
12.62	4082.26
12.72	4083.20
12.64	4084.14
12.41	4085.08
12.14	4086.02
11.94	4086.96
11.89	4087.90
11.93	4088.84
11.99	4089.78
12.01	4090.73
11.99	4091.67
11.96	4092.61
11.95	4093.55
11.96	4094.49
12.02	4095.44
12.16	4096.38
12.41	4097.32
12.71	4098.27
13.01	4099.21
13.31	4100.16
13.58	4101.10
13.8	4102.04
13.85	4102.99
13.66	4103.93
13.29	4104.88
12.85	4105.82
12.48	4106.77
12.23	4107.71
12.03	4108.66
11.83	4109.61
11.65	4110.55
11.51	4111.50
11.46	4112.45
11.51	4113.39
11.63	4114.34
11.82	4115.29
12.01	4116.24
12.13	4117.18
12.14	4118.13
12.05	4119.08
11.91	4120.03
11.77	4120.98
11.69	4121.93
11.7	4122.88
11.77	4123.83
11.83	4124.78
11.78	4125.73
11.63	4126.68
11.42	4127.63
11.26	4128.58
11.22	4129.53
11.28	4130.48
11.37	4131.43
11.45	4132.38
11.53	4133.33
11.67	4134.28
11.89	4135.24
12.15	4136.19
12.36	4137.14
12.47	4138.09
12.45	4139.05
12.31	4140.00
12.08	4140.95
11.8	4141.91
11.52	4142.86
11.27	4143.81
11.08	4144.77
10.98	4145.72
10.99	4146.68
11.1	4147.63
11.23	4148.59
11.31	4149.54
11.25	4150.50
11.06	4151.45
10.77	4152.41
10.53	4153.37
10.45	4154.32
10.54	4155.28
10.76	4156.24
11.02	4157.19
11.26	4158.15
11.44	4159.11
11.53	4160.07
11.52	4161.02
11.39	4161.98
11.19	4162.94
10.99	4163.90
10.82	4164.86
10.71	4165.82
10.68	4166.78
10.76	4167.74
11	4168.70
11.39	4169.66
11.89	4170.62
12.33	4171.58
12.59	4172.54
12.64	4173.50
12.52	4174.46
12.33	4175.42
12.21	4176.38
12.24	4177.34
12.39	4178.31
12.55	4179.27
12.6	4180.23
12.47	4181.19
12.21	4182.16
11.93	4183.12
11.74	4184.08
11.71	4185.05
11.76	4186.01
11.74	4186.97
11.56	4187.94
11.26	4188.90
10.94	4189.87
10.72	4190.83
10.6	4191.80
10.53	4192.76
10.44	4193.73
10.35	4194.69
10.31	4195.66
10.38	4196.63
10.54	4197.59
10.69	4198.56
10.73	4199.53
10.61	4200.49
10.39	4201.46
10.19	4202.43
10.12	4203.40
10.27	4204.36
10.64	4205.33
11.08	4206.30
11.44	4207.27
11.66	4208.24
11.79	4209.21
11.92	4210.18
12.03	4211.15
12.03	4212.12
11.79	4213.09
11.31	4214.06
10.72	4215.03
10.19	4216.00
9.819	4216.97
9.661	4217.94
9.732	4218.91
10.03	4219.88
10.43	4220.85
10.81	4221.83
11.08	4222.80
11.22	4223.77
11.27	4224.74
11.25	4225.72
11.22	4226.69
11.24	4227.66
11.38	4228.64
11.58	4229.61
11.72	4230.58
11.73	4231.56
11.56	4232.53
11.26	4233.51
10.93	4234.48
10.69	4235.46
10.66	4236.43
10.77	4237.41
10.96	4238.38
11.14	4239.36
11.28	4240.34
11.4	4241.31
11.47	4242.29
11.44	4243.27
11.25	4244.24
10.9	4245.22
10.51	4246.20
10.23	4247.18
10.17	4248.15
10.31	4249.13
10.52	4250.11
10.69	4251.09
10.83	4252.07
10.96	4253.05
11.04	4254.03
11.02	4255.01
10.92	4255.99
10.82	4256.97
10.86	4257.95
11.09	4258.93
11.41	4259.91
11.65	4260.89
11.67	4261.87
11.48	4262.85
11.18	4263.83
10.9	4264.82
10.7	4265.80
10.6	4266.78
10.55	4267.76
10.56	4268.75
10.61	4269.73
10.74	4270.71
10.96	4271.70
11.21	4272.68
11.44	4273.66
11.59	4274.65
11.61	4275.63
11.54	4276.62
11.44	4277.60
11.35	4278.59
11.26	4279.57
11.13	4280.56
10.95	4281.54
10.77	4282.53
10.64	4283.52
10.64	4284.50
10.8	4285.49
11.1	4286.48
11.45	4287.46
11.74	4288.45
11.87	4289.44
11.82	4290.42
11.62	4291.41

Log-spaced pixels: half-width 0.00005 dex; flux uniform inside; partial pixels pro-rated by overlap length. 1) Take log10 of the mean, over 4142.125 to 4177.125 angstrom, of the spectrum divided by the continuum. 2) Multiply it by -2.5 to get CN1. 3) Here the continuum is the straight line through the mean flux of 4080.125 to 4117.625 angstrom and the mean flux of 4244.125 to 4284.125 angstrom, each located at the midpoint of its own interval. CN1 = 0.05 mag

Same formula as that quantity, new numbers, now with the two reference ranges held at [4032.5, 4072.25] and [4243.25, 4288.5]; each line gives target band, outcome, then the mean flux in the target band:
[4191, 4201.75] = 0.08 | 10.5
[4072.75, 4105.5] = -0.08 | 12.6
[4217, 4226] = 0.06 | 10.6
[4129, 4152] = -0.01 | 11.6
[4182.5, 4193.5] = 0.00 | 11.3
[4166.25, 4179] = -0.05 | 11.9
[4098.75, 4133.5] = -0.04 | 12.1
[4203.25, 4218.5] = 0.02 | 11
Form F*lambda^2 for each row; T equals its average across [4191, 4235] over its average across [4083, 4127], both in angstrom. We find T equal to 0.9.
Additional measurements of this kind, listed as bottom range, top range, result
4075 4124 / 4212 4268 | 0.95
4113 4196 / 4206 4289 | 1.00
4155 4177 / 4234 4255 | 0.98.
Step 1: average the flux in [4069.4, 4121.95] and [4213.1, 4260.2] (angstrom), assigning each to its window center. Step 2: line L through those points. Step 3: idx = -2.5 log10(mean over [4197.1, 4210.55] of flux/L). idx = 0.039 mag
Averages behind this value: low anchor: 12.4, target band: 10.9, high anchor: 10.9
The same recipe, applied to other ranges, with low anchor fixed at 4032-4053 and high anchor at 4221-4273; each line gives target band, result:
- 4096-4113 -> -0.09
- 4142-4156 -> 0.04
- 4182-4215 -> 0.01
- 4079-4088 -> -0.06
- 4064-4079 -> -0.06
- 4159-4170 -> 0.02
